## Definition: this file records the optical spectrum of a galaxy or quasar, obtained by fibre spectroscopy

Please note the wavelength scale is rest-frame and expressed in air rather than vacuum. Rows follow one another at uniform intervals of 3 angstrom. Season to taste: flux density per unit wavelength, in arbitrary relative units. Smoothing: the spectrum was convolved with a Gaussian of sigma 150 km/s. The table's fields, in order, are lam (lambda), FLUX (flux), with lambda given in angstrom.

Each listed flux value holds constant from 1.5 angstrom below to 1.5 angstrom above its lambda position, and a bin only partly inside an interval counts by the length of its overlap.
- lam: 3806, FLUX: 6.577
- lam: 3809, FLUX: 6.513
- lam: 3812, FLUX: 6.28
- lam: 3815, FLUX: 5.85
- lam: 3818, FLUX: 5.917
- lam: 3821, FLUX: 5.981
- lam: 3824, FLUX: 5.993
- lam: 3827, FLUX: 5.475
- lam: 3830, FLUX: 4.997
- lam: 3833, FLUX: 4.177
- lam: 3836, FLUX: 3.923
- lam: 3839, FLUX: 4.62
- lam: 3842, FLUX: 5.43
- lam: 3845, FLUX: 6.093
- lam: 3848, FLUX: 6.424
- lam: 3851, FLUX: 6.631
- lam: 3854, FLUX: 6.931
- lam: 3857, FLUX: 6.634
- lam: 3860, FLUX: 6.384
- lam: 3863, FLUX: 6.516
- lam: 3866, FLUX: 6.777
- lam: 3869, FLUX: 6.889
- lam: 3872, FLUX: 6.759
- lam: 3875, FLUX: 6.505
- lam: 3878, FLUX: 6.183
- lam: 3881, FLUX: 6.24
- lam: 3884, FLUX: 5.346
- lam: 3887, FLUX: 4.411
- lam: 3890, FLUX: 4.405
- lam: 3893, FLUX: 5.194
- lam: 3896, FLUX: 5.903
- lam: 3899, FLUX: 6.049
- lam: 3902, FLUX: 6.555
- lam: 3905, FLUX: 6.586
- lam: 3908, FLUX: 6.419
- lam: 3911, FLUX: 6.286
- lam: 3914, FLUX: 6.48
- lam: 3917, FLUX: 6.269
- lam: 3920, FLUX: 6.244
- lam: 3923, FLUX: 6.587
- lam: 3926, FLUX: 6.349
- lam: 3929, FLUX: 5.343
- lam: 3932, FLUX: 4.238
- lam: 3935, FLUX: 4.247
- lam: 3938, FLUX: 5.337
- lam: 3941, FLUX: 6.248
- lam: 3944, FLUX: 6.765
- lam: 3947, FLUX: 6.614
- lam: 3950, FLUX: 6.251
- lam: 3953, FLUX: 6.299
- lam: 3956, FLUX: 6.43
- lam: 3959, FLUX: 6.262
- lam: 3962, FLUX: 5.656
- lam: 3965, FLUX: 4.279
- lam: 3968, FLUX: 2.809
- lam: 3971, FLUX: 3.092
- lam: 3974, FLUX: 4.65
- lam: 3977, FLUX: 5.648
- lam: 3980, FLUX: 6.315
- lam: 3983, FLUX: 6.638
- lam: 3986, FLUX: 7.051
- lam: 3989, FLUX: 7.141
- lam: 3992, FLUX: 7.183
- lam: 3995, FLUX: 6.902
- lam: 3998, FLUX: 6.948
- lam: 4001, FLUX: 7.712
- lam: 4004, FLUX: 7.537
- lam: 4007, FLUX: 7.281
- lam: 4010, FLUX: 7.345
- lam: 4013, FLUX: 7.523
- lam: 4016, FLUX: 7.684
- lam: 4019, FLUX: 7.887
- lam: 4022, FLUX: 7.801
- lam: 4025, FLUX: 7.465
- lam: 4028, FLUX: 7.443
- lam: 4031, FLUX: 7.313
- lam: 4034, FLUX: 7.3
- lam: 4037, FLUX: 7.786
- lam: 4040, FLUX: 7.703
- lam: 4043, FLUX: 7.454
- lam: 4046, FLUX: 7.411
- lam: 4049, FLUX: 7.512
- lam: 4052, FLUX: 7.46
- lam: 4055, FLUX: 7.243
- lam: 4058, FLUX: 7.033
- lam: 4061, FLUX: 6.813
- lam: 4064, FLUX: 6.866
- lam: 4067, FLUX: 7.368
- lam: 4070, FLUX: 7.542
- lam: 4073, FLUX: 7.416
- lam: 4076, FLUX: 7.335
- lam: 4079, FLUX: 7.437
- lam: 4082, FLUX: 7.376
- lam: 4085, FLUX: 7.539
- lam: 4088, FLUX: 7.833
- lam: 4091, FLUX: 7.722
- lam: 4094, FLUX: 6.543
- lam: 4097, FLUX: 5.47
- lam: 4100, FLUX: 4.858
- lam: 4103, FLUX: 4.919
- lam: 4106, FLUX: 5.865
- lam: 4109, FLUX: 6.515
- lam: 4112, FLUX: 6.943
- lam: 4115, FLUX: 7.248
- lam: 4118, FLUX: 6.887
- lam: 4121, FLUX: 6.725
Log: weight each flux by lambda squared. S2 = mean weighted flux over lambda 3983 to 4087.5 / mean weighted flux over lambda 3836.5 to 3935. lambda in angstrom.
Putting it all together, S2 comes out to 1.32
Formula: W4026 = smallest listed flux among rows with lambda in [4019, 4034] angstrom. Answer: 7.3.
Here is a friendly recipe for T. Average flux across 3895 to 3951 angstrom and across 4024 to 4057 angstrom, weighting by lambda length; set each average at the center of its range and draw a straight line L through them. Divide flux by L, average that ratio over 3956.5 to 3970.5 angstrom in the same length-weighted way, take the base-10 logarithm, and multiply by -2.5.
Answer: 0.34 mag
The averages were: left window 6.04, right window 7.46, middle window 4.75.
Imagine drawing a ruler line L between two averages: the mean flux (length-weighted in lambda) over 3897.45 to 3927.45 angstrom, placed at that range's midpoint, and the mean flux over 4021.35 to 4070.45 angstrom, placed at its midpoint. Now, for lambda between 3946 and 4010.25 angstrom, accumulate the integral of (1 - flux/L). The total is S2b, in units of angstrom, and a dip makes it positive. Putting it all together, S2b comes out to 6.8 angstrom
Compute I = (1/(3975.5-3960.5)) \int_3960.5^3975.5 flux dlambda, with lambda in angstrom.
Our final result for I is 4.1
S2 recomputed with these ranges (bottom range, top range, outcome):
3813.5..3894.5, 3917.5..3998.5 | 1.06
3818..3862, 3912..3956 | 1.10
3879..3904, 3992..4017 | 1.40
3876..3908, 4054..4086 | 1.39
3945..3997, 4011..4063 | 1.31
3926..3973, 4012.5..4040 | 1.47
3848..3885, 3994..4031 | 1.24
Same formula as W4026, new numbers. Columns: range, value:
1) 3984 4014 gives 6.902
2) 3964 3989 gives 2.809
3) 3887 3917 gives 4.405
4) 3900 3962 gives 4.238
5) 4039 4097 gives 5.47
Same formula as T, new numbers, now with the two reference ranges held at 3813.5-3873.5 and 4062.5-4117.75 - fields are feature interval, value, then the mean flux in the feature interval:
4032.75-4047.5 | -0.14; 7.53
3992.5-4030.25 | -0.14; 7.45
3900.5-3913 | -0.05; 6.46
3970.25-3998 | 0.04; 6.2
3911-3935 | 0.07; 5.85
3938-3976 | 0.16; 5.44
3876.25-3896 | 0.14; 5.36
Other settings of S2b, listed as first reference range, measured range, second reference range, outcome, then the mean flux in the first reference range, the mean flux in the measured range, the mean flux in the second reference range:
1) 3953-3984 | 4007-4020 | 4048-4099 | -3.2 angstrom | 5.21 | 7.56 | 7.18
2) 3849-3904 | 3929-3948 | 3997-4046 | 3.4 angstrom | 6.14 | 5.53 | 7.51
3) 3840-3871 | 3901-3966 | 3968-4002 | 2.7 angstrom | 6.45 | 6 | 6.12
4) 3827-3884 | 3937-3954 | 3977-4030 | 1.2 angstrom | 5.97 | 6.28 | 7.24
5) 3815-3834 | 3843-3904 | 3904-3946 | -4.6 angstrom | 5.49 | 6.14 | 5.96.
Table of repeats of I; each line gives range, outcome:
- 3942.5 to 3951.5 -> 6.54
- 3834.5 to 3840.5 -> 4.27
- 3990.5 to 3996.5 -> 7.04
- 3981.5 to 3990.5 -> 6.94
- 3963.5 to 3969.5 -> 3.54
